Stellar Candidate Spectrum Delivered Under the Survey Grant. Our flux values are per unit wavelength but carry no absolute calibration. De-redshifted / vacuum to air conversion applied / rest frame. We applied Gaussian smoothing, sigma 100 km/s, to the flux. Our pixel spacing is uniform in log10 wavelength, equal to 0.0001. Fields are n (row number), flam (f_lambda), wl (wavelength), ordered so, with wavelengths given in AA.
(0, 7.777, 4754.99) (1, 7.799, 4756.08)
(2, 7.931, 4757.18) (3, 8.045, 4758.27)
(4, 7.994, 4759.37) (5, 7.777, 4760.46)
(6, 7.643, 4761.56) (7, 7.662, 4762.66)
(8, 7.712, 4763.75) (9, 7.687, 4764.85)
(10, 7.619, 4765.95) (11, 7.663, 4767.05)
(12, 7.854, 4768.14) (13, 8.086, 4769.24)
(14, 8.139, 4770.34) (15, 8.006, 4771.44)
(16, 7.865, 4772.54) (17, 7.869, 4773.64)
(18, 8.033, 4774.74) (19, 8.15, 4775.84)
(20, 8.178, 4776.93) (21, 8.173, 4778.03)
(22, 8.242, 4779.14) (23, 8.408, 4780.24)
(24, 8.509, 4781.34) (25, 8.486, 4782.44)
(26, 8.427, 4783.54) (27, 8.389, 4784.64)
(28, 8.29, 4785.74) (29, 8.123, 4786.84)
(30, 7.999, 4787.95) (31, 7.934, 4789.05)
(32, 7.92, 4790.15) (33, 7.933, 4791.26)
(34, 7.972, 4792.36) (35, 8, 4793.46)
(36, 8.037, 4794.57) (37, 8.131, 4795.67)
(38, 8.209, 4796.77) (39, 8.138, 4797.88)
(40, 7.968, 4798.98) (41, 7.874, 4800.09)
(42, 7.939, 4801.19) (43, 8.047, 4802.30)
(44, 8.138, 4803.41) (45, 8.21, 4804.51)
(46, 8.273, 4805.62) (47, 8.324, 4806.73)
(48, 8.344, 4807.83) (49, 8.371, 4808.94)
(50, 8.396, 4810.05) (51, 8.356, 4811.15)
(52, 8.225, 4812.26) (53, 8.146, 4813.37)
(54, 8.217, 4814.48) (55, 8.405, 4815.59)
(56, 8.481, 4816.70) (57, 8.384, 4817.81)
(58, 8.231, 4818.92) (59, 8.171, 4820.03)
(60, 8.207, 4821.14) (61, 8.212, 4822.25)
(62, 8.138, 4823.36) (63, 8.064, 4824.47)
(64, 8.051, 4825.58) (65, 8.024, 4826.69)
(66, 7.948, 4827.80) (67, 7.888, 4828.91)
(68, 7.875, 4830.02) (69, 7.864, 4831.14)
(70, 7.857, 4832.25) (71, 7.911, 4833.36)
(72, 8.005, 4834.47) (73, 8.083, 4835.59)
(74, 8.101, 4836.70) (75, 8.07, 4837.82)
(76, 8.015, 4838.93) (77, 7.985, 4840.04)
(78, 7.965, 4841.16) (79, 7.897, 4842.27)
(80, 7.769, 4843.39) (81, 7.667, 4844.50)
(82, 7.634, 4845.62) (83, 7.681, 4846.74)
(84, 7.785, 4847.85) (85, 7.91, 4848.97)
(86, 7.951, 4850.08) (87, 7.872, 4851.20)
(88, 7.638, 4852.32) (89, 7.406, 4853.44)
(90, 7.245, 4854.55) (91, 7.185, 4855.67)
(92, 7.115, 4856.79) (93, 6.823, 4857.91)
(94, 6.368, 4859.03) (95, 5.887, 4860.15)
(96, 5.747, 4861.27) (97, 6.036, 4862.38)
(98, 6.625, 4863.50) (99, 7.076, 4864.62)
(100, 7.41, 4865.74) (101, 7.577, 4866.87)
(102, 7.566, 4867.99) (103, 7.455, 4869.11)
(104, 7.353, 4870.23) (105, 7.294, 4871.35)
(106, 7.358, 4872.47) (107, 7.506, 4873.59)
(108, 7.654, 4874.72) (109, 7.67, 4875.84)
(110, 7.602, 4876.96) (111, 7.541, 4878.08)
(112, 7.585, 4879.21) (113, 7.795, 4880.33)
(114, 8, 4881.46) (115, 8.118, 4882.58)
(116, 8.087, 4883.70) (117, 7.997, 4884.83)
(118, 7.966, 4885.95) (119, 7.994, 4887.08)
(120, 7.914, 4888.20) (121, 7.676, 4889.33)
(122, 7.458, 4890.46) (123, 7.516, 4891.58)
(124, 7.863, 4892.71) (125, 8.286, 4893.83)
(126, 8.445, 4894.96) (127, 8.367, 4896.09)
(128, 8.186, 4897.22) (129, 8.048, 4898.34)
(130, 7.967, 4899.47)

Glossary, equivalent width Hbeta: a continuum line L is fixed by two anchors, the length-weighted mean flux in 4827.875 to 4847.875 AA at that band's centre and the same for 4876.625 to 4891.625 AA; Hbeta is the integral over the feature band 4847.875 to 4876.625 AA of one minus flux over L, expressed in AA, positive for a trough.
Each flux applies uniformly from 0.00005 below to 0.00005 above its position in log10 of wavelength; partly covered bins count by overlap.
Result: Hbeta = 2.38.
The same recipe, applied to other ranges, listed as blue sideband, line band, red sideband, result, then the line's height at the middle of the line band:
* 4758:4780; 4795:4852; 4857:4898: -2.6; 7.71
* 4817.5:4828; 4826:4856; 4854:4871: -1.0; 7.58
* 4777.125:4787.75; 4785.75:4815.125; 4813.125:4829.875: 0.4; 8.25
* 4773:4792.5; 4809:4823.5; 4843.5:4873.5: -1.0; 7.76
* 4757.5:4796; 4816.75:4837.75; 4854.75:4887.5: -1.1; 7.65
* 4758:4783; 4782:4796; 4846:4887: -0.4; 7.88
